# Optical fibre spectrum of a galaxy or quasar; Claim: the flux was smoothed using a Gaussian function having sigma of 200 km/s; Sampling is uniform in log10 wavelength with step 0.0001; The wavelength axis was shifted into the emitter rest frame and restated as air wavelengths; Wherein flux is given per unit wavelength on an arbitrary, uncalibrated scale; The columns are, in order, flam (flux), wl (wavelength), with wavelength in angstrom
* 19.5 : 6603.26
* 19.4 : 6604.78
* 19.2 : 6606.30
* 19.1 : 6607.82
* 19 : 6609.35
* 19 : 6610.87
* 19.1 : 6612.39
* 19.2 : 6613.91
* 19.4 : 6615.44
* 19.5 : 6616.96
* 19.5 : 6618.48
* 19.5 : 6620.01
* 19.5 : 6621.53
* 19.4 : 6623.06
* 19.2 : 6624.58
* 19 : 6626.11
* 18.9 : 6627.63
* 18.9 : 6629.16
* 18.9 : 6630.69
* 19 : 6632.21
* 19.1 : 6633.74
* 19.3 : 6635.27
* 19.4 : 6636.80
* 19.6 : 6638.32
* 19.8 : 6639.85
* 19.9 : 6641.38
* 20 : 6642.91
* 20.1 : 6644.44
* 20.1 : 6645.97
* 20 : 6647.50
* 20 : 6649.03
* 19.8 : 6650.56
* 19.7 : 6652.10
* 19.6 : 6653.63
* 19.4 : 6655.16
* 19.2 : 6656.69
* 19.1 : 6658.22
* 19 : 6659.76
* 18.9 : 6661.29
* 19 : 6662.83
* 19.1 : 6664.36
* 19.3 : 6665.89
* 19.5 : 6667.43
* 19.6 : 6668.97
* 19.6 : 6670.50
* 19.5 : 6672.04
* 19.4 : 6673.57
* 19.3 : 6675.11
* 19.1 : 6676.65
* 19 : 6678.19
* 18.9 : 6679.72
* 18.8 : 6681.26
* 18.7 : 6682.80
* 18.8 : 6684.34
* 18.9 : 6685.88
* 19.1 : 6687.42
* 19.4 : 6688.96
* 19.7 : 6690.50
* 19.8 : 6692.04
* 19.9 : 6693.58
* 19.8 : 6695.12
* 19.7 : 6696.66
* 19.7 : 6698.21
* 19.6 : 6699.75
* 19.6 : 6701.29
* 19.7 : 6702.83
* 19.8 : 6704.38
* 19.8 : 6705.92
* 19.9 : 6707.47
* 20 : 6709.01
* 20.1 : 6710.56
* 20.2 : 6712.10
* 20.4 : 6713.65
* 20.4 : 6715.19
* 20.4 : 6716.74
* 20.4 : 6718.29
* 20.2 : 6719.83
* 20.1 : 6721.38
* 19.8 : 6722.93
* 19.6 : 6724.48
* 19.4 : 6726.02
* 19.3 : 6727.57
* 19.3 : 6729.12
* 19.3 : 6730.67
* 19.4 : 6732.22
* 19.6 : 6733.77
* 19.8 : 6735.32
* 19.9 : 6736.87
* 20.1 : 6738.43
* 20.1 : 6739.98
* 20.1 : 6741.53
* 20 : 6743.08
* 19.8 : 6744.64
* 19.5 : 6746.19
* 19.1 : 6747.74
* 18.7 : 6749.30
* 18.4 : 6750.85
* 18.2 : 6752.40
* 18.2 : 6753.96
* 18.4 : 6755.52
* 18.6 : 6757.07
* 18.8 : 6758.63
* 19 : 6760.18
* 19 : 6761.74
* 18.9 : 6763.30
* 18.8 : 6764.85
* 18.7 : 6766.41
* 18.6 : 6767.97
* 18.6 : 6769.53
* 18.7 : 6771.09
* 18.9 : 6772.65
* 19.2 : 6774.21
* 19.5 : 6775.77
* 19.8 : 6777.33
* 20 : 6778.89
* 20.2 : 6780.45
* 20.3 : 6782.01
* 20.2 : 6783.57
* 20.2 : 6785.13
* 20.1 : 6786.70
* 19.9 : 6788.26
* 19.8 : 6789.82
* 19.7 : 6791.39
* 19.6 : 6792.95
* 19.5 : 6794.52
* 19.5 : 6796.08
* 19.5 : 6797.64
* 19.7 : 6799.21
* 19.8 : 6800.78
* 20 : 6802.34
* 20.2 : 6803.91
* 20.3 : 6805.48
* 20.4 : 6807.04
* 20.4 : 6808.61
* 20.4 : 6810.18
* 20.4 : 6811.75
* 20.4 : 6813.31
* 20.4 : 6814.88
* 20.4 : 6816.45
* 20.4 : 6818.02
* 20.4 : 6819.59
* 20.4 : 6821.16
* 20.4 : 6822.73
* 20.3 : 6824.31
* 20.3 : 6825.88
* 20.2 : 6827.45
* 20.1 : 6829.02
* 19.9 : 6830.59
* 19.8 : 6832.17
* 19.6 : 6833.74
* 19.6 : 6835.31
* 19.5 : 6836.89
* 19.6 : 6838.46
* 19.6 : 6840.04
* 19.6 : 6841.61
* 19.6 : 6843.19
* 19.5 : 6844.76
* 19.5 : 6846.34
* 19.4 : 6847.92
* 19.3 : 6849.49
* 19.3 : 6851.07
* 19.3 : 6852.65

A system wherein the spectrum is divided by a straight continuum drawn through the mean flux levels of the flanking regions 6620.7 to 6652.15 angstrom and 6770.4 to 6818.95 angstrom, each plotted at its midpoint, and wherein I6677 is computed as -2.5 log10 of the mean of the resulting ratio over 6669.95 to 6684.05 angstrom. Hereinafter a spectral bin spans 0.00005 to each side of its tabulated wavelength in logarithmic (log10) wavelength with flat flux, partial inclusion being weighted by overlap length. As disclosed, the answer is 0.03 mag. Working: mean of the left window 19.5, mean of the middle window 19.1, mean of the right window 19.9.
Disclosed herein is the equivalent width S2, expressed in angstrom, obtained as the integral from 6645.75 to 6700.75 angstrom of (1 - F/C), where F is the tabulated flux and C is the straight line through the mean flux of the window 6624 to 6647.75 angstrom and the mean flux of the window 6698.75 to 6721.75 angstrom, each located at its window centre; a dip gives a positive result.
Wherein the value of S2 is 1.0 angstrom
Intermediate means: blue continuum 19.4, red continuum 20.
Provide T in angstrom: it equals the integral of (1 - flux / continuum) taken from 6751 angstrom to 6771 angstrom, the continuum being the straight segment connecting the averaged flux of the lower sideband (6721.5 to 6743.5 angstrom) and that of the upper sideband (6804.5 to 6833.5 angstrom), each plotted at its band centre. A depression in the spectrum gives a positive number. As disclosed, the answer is 1.26 angstrom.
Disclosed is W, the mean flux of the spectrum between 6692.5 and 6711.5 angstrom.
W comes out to 19.8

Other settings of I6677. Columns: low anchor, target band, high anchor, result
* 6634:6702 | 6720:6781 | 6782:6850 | 0.026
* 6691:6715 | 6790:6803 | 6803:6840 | 0.023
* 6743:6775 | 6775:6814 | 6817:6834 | -0.024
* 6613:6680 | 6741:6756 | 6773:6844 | 0.041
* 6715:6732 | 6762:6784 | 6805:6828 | 0.045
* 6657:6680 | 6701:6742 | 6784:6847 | -0.021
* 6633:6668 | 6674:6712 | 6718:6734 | 0.007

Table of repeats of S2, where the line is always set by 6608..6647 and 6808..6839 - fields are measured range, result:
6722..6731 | 0.1 angstrom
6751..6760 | 0.6 angstrom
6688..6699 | 0.0 angstrom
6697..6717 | -0.3 angstrom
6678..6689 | 0.4 angstrom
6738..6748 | 0.0 angstrom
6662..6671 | 0.1 angstrom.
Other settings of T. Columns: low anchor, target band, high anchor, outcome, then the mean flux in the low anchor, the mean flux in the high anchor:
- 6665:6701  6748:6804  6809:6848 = 1.3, 19.4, 20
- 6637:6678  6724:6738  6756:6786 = -0.1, 19.5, 19.3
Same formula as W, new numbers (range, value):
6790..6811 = 19.9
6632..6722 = 19.6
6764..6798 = 19.5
